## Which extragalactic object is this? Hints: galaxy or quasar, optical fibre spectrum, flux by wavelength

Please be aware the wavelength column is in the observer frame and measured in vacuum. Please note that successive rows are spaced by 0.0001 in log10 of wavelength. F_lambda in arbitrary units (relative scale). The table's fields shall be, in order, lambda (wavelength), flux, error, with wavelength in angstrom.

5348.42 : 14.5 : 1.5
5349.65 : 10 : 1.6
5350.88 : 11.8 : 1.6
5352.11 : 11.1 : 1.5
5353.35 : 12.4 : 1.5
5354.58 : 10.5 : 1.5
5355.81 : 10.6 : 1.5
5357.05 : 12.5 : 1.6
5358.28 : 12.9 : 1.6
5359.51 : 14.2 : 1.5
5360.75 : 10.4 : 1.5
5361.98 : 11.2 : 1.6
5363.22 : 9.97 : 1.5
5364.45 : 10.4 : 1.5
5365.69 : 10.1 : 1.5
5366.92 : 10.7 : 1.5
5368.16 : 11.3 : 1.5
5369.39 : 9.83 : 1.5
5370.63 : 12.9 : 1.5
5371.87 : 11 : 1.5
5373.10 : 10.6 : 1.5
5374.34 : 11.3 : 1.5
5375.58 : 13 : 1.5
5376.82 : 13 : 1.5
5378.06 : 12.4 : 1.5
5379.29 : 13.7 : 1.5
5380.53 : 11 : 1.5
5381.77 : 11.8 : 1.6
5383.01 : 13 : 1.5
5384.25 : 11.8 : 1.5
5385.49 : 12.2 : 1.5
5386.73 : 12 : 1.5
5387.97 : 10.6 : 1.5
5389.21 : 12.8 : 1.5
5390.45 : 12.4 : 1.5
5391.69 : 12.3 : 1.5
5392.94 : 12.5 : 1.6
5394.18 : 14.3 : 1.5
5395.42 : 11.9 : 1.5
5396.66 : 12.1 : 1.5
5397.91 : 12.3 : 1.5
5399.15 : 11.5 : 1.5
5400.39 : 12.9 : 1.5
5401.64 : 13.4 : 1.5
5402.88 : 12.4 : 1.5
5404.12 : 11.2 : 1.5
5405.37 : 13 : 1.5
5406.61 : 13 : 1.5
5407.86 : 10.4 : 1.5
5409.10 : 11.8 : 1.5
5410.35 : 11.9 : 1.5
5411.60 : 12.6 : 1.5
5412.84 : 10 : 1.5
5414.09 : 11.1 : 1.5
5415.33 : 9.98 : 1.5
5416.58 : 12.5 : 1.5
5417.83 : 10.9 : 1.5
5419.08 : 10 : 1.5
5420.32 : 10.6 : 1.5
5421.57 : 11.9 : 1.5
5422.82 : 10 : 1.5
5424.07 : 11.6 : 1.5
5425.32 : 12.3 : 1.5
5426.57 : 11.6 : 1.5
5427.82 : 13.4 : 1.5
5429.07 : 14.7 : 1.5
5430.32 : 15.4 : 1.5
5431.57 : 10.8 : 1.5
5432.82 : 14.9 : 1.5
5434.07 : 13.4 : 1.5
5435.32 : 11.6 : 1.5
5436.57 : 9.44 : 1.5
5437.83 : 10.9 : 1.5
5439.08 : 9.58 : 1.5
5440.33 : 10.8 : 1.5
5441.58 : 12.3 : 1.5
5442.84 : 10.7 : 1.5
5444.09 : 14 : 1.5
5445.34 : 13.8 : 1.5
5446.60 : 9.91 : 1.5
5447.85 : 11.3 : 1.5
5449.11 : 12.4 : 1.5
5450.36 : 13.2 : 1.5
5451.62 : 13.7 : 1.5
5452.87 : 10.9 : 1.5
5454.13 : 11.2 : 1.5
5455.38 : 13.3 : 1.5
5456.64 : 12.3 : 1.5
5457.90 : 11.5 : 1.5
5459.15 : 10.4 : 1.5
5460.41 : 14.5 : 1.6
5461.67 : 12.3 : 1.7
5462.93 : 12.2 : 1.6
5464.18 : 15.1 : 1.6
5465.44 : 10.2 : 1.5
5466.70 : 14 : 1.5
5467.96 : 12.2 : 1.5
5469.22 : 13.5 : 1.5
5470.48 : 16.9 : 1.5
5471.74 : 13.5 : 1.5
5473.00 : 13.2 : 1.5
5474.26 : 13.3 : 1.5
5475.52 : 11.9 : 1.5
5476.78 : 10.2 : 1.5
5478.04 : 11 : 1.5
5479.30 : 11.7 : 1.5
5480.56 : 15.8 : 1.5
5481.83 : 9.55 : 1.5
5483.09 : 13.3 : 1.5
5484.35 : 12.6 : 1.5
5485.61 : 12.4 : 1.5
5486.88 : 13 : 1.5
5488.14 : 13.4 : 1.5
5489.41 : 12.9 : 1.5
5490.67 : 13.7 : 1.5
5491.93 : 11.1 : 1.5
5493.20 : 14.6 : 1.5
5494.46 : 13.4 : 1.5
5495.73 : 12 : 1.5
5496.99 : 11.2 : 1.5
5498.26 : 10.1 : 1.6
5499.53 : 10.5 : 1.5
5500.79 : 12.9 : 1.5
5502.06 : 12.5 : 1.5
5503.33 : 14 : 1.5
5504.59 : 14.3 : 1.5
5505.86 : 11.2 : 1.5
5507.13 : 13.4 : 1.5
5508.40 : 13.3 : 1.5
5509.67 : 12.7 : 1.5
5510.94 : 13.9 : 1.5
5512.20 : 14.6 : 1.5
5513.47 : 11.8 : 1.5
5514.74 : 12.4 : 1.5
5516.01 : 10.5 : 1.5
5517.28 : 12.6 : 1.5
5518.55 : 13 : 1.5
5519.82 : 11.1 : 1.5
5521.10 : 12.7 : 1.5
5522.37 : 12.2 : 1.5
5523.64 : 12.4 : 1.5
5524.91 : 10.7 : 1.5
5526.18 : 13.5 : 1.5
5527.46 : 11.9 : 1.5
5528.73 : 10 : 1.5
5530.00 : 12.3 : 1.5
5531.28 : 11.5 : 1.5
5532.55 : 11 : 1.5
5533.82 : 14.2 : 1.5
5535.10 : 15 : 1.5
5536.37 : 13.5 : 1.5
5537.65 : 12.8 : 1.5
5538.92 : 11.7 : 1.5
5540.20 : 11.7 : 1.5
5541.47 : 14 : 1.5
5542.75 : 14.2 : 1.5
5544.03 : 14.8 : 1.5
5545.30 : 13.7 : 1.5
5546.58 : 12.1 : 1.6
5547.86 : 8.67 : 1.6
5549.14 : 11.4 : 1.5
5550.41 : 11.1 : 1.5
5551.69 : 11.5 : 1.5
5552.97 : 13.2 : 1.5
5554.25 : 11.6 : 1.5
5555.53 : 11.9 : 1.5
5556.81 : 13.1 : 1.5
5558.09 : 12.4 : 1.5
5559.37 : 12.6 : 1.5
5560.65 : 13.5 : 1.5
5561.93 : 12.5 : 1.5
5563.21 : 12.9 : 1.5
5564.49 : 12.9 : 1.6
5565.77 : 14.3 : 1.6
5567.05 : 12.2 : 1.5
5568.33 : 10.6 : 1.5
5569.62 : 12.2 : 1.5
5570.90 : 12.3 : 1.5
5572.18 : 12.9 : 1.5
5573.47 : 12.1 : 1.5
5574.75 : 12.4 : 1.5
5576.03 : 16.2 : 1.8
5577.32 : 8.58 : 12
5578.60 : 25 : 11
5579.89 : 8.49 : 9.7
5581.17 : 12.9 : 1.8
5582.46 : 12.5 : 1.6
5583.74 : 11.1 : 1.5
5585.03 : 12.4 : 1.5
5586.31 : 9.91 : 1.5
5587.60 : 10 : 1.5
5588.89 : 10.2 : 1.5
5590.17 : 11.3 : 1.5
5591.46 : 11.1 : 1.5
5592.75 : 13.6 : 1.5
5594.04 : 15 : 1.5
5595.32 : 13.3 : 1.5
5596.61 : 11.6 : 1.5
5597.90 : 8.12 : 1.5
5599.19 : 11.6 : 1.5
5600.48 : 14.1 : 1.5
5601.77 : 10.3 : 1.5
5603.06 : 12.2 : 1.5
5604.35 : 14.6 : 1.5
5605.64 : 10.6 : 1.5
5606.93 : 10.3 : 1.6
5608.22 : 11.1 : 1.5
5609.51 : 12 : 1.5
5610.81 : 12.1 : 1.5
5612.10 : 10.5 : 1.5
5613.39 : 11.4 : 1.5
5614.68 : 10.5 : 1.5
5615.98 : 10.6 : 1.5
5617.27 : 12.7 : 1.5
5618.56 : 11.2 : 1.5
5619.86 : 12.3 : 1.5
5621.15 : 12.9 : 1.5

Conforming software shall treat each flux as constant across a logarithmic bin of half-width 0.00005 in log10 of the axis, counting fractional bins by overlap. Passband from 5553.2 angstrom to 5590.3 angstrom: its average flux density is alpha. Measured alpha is 12.5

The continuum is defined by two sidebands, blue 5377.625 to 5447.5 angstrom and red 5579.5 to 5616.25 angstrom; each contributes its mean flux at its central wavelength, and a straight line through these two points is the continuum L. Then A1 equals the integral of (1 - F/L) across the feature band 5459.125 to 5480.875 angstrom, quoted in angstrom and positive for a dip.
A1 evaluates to -2.0 angstrom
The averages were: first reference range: 12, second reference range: 11.5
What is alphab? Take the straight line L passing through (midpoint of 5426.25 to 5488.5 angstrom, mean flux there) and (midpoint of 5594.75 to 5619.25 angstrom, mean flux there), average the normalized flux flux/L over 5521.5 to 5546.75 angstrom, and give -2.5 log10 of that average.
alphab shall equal -0.06 mag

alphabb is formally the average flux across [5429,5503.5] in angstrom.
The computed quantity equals 12.4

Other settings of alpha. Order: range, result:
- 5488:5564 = 12.5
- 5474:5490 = 12.4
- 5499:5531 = 12.4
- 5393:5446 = 12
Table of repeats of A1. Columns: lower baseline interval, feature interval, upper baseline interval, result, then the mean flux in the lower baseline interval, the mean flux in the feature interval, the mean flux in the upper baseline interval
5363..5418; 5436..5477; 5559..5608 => -0.97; 11.8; 12.3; 12.3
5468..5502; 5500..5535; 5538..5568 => 0.16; 12.6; 12.5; 12.5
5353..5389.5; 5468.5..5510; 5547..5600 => -2.45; 11.7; 12.7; 12.2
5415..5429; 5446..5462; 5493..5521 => -0.25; 11.5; 12.1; 12.5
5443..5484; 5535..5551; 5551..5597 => -0.09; 12.6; 12.6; 12.5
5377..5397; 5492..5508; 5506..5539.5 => -0.03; 12.3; 12.5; 12.5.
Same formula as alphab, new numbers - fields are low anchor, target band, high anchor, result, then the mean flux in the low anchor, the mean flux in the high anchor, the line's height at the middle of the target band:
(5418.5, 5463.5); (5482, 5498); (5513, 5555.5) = -0.04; 12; 12.3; 12.1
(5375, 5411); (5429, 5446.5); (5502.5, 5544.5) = 0.02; 12.3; 12.7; 12.4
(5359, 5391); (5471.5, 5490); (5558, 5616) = -0.05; 11.7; 12.2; 11.9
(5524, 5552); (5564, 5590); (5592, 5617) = -0.04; 12.3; 11.8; 12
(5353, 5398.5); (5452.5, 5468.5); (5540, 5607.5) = -0.03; 11.8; 12.3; 12.1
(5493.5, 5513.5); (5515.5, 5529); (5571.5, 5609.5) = 0.06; 12.7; 12.2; 12.6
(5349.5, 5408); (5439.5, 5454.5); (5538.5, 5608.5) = 0.00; 11.9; 12.3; 12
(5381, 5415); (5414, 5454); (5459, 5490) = 0.05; 12.1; 12.8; 12.4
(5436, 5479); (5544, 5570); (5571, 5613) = -0.01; 12.2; 12.1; 12.2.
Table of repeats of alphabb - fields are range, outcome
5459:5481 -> 12.9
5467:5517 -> 12.7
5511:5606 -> 12.4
